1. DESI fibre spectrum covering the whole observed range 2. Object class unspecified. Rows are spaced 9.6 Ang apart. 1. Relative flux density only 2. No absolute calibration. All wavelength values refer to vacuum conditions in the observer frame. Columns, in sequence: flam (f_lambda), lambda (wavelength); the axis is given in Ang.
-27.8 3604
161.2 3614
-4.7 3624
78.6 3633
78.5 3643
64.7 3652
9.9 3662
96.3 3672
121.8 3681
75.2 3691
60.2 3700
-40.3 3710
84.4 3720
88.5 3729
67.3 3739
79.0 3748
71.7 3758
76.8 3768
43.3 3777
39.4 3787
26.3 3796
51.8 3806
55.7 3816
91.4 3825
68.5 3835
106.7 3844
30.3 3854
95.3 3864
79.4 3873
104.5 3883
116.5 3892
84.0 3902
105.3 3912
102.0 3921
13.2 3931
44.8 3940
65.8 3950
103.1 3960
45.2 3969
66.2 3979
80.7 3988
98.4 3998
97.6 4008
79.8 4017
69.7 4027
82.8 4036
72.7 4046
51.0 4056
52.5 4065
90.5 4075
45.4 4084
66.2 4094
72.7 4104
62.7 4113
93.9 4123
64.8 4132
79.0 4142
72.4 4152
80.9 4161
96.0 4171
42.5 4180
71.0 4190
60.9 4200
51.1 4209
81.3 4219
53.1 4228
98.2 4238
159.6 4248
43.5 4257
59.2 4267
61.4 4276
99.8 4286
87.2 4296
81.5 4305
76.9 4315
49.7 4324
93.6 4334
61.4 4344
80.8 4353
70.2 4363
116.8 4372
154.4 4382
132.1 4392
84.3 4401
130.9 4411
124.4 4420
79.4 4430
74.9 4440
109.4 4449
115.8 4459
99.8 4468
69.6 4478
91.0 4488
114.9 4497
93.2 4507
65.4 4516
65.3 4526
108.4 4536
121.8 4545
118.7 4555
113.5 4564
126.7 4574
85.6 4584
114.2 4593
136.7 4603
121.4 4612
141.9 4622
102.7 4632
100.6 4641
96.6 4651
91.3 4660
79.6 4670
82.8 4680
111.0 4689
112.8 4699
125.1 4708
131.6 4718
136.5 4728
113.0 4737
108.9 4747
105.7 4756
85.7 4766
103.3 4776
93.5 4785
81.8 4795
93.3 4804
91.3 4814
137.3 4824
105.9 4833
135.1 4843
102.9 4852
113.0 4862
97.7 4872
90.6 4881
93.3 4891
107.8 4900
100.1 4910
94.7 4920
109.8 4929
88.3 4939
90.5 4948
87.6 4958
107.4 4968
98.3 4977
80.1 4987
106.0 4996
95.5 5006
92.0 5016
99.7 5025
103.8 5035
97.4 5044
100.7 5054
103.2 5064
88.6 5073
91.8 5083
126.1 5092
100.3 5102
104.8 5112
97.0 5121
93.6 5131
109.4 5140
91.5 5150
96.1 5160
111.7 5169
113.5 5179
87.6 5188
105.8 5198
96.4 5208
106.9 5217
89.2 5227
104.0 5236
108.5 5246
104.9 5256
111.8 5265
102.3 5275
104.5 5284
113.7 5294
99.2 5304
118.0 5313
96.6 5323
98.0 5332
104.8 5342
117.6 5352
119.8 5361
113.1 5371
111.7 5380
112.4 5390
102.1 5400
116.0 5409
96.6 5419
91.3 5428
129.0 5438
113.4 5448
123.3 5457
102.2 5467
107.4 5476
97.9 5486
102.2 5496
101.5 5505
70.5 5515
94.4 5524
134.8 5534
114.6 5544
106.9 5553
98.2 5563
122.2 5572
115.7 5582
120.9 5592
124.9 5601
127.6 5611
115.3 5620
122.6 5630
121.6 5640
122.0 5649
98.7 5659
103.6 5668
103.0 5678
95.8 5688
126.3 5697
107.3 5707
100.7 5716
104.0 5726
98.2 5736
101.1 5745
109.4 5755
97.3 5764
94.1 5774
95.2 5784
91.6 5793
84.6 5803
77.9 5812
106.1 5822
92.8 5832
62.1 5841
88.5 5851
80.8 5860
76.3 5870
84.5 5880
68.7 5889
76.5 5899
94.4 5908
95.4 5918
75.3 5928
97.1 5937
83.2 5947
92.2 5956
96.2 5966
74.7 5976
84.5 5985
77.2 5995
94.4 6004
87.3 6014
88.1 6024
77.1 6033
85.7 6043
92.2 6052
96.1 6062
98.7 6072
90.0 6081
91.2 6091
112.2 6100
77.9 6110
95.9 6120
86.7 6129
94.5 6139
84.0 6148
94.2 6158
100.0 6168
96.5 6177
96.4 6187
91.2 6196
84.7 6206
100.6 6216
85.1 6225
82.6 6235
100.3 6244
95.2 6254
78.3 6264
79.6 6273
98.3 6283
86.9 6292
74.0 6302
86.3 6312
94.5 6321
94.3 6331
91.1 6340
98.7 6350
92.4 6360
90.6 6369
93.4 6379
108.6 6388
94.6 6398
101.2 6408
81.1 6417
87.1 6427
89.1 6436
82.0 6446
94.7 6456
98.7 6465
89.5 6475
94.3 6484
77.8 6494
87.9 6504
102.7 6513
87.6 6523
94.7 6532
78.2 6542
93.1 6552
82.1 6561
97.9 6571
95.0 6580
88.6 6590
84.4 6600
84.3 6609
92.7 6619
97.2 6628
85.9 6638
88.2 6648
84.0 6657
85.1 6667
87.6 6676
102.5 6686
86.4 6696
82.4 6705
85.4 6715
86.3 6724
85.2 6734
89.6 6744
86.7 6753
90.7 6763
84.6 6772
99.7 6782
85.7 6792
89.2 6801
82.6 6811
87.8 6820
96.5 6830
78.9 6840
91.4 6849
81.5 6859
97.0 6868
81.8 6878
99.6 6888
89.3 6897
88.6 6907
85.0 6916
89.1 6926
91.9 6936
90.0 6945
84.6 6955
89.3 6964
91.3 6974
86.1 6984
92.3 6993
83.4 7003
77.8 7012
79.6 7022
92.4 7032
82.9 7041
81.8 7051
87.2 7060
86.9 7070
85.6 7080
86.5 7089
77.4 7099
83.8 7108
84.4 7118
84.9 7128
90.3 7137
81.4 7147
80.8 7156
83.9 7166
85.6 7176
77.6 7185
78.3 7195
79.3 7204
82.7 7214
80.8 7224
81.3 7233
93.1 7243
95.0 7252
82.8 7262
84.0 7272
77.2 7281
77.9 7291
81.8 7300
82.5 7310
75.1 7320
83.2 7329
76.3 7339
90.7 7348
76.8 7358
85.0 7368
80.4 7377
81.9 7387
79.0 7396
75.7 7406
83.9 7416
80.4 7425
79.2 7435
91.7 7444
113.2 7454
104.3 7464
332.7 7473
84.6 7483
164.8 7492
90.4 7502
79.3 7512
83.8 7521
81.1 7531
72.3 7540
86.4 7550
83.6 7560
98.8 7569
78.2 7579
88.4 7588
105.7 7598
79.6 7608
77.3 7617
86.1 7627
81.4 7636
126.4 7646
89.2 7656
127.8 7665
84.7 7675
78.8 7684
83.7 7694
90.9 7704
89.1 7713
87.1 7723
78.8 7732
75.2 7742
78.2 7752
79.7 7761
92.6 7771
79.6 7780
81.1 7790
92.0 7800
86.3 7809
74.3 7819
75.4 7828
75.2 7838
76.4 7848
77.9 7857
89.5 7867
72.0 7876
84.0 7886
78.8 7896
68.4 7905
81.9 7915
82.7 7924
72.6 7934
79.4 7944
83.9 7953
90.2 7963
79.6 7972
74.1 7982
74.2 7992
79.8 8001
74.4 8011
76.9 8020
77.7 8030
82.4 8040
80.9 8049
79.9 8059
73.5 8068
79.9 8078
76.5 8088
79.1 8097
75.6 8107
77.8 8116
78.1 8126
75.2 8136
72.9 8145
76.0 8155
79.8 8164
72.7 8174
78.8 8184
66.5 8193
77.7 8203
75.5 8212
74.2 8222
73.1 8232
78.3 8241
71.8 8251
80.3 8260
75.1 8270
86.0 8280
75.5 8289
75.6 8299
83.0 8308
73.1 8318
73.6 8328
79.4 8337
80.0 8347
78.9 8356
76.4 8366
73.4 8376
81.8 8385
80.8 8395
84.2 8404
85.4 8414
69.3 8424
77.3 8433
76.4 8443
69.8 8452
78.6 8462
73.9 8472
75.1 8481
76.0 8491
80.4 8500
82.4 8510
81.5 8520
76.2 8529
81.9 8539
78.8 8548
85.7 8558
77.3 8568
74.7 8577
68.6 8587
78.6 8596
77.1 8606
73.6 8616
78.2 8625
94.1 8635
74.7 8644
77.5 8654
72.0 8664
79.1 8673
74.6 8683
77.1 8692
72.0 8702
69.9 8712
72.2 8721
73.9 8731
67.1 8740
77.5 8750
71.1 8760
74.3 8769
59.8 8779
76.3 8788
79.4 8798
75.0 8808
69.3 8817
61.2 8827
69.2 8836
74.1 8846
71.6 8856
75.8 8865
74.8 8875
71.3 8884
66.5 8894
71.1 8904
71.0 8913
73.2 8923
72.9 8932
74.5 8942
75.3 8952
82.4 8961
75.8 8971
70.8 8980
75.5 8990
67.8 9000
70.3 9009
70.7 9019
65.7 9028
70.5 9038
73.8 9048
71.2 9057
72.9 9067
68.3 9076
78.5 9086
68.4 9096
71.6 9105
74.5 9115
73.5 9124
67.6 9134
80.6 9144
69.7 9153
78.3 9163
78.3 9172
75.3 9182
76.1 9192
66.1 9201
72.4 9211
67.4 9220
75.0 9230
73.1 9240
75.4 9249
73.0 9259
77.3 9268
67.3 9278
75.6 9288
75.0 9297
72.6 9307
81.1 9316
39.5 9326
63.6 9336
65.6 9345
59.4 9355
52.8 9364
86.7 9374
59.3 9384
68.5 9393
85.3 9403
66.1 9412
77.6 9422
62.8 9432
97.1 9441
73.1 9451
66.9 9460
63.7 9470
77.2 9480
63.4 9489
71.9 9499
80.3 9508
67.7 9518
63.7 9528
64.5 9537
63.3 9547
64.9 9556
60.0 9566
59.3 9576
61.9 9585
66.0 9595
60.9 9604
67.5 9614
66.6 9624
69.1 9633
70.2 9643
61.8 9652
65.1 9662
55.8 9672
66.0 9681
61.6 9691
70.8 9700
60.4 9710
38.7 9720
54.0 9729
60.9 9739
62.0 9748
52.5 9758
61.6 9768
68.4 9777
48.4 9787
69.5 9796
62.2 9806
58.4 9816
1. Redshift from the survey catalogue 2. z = 0.14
